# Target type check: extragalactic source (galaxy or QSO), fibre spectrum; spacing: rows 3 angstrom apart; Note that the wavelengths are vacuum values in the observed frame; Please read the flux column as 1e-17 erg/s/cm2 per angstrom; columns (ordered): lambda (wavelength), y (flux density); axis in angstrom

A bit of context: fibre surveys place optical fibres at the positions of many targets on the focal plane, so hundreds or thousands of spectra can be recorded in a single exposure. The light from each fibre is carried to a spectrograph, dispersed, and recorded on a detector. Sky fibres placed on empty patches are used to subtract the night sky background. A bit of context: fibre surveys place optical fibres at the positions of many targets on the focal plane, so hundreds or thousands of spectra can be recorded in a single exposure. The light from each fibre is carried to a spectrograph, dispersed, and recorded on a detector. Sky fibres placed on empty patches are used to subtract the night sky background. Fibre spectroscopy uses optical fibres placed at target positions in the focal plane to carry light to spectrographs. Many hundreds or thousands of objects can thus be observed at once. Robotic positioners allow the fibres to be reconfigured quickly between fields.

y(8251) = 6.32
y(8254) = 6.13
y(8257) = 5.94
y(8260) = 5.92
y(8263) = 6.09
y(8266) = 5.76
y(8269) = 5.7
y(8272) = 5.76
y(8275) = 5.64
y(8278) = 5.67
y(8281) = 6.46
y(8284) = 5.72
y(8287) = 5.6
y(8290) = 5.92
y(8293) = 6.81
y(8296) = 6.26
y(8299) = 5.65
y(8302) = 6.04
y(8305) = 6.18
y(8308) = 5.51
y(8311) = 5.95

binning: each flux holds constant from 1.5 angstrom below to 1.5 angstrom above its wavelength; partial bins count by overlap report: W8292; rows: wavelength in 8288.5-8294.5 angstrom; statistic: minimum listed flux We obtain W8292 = 5.92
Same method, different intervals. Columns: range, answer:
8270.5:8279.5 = 5.64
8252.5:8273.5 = 5.7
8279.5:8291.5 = 5.6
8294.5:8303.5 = 5.65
